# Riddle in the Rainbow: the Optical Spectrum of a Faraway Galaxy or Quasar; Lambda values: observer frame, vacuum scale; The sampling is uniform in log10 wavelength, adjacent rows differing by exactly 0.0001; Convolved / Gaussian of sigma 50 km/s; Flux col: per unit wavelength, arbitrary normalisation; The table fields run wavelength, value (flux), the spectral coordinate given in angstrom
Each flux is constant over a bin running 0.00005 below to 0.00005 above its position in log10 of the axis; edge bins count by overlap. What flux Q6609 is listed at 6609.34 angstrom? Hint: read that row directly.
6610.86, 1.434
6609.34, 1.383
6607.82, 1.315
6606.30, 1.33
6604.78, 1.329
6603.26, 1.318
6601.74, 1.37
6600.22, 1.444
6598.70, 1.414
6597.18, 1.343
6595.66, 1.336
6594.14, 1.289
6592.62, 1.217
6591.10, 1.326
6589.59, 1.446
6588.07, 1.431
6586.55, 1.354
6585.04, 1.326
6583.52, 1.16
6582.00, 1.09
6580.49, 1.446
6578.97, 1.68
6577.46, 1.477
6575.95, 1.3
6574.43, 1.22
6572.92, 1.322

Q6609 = 1.383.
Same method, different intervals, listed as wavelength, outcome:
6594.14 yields 1.289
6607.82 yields 1.315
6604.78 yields 1.329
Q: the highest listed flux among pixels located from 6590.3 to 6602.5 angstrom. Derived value 1.444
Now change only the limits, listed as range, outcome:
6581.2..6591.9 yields 1.446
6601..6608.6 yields 1.37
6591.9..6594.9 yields 1.289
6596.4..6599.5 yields 1.414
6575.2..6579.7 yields 1.68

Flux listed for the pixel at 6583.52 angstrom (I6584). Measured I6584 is 1.16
